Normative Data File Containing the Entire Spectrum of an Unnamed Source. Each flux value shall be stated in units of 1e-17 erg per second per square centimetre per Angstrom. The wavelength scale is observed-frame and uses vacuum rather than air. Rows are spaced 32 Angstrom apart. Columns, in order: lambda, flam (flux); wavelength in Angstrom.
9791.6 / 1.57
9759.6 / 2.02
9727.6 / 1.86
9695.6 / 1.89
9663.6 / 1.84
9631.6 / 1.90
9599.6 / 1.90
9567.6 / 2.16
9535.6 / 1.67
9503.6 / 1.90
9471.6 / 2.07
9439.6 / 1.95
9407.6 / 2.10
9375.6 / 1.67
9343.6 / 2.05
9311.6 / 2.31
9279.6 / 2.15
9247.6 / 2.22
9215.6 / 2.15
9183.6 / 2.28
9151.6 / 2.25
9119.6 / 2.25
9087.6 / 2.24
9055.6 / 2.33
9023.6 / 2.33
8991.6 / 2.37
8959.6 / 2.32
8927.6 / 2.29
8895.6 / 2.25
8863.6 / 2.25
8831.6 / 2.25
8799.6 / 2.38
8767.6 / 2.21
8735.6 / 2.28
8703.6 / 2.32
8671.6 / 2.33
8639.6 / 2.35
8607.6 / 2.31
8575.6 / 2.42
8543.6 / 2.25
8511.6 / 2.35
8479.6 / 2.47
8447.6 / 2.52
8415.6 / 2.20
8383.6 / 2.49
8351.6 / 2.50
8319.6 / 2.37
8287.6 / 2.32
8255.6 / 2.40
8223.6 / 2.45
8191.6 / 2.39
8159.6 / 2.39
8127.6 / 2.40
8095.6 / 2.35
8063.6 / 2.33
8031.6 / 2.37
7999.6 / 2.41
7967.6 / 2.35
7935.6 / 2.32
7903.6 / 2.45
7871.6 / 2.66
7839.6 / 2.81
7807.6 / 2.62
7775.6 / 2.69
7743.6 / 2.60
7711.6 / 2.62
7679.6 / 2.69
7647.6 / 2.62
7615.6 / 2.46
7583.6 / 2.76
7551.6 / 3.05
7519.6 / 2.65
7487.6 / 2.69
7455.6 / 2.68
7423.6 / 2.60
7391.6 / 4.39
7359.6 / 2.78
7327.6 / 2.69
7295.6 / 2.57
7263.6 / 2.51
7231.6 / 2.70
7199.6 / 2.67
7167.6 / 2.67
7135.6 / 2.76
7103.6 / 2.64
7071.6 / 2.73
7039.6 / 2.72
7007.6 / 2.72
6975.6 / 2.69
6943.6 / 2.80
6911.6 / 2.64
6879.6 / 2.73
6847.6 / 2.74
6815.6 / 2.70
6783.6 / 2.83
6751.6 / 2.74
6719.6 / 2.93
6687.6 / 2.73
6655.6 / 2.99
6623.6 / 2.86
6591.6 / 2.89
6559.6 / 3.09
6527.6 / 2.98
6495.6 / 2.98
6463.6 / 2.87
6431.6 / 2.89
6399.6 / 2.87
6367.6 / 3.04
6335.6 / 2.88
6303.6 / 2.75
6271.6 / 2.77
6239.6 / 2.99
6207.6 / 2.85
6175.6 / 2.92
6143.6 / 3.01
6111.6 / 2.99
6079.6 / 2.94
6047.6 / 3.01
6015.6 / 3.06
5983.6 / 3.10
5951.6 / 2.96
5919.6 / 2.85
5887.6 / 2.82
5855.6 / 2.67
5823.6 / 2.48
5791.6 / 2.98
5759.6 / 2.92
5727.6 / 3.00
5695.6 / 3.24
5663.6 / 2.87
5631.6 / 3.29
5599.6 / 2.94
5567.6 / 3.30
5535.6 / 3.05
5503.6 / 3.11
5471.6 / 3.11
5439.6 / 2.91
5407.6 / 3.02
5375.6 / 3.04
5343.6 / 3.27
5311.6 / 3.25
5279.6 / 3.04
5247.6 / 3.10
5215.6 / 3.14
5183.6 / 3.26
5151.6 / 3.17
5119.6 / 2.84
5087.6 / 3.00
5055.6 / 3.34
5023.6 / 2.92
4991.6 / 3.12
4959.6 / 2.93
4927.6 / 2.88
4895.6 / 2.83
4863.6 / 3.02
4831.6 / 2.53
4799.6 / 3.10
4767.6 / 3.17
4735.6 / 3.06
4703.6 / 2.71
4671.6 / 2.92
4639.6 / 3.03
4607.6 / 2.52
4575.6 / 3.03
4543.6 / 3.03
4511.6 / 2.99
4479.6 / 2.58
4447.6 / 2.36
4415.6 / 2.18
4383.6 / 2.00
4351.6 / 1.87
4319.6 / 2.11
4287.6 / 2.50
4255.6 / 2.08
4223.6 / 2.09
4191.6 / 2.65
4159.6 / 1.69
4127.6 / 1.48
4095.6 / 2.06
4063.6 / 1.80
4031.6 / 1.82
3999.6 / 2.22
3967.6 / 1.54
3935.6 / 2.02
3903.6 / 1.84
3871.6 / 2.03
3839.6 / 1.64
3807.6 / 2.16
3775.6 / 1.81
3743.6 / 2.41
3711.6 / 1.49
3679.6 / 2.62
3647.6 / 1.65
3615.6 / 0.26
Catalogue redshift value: 0.124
